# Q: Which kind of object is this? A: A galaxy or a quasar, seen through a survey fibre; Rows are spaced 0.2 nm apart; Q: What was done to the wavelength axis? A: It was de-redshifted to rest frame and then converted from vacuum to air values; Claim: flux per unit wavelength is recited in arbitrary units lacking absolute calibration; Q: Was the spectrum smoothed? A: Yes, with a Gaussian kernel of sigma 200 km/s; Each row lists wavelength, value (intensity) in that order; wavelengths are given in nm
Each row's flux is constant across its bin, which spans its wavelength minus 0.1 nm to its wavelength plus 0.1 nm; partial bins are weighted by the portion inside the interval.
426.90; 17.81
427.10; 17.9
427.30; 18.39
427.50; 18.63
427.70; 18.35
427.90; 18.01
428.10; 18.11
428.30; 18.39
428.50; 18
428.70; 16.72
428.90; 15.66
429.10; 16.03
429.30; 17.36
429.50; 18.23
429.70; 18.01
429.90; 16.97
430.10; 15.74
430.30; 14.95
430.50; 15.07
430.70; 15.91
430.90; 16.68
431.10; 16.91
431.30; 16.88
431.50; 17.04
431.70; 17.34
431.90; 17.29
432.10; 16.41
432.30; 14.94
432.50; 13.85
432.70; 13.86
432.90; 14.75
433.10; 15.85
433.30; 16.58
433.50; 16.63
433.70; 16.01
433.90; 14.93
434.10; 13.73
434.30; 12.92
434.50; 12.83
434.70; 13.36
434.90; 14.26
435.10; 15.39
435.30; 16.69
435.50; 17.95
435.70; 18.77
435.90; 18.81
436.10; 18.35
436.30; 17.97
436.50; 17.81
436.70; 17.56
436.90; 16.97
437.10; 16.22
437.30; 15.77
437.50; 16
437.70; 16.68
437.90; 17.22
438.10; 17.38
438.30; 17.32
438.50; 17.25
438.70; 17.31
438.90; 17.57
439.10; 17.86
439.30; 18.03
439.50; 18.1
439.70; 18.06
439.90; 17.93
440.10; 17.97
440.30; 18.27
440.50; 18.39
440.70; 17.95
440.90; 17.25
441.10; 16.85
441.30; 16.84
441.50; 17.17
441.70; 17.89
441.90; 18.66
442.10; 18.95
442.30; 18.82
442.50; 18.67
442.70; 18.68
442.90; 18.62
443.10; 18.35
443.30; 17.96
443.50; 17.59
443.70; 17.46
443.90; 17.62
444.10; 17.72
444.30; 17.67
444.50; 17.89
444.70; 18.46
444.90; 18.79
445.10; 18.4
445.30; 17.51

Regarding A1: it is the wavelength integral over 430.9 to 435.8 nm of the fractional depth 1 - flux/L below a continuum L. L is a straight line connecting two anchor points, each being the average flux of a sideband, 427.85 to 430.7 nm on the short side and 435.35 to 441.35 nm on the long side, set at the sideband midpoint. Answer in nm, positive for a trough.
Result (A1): 0.436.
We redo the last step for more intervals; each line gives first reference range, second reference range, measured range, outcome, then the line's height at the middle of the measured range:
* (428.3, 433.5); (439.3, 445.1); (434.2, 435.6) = 0.179 nm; 16.9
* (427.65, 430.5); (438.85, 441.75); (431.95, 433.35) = 0.169 nm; 17.3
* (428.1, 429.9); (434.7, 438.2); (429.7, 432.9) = 0.222 nm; 17.2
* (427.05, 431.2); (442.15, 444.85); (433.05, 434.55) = 0.214 nm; 17.5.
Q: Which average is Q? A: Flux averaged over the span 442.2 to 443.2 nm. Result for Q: 18.6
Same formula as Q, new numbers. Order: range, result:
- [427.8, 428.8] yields 17.8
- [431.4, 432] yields 17.2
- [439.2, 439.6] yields 18.1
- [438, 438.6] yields 17.3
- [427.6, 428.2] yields 18.2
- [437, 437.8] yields 16.2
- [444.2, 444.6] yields 17.8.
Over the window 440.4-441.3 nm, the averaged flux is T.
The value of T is 17.5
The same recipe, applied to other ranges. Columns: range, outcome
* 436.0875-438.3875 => 17.1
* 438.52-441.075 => 17.8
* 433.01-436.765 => 16.1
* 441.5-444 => 18.2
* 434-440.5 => 16.8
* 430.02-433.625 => 15.9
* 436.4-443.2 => 17.7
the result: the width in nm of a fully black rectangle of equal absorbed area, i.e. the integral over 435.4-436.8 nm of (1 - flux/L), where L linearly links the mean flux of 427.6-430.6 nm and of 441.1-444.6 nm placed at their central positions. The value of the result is -0.05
